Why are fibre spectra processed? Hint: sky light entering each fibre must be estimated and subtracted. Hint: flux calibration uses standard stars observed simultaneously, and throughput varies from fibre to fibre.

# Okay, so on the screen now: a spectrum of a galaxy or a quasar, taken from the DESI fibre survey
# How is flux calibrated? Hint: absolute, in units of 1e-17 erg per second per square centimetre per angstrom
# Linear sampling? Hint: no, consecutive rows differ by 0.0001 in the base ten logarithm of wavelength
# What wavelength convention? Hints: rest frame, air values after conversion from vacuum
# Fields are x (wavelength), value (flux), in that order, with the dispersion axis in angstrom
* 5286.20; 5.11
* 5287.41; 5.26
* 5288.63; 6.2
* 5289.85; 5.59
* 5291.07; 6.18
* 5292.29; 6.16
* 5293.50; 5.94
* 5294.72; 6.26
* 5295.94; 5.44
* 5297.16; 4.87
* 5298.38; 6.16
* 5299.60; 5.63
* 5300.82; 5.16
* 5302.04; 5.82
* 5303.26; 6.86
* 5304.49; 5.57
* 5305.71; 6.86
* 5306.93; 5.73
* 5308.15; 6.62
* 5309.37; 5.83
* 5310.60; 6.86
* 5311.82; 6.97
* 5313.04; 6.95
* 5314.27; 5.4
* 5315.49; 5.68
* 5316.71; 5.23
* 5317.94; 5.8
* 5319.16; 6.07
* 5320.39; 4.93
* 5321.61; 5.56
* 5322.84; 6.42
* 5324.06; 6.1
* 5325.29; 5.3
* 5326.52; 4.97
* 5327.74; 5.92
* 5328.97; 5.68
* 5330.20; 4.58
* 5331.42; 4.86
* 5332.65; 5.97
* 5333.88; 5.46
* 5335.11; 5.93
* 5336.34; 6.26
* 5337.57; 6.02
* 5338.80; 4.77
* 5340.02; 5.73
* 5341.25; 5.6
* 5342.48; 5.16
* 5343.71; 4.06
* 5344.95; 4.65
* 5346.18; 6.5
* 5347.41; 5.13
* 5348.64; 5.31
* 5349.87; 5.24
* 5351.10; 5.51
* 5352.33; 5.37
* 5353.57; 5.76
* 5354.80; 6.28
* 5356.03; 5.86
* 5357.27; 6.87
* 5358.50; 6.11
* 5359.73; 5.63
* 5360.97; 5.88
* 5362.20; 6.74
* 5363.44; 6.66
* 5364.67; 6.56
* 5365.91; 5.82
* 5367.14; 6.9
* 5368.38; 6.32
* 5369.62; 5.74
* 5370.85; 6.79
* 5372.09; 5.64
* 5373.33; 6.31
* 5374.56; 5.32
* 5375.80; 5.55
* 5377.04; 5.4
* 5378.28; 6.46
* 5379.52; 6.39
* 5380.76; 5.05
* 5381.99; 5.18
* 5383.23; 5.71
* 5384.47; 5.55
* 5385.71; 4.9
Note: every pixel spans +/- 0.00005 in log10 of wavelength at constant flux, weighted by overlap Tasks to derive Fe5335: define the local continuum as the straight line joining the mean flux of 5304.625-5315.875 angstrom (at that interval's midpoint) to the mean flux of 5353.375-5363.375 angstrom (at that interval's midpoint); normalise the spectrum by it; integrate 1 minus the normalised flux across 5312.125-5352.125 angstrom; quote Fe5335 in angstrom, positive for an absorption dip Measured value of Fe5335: 4.6 angstrom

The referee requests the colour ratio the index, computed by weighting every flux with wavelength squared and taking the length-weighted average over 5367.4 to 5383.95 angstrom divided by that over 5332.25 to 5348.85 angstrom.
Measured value 1.09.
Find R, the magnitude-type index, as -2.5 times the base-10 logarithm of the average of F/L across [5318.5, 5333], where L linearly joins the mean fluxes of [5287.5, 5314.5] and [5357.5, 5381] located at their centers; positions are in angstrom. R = 0.10 mag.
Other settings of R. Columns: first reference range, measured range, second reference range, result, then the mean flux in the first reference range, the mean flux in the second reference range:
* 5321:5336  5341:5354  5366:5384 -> 0.08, 5.57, 5.91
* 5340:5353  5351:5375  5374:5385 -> -0.13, 5.28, 5.63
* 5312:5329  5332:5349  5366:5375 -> 0.08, 5.75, 6.15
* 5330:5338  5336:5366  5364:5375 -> 0.03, 5.62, 6.18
